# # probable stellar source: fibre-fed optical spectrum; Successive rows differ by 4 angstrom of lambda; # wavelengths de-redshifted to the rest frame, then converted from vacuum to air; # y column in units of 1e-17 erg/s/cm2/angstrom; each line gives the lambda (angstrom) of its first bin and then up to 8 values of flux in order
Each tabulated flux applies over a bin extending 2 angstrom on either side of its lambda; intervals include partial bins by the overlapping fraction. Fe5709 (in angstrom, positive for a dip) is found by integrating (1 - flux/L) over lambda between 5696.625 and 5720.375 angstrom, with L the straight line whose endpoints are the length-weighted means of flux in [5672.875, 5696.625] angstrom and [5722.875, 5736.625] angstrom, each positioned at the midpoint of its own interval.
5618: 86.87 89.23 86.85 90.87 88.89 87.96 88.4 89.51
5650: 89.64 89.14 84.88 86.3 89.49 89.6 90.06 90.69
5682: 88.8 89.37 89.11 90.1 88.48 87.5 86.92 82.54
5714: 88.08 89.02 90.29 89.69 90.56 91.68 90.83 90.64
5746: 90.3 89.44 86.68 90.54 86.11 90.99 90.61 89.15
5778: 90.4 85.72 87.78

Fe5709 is 0.8 angstrom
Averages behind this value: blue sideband 89.6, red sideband 90.6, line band 87.1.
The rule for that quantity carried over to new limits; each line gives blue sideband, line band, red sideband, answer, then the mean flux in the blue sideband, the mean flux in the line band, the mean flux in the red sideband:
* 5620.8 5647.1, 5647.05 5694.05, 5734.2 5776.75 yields 0.1 angstrom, 88.8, 88.9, 89.6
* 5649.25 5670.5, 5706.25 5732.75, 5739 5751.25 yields 0.4 angstrom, 88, 88.4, 90.2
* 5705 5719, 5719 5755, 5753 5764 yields -1.2 angstrom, 86.5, 90.1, 87.9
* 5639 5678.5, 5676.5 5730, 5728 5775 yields 0.4 angstrom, 88.7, 88.6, 89.8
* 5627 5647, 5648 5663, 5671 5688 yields 0.3 angstrom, 89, 87.6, 89.7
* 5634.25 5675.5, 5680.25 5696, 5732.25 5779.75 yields -0.1 angstrom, 88.5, 89.4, 89.8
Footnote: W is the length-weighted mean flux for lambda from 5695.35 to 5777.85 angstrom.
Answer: 89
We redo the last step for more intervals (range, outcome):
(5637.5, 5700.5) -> 88.9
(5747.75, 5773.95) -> 89.1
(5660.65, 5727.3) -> 88.6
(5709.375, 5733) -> 88.8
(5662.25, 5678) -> 89.5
